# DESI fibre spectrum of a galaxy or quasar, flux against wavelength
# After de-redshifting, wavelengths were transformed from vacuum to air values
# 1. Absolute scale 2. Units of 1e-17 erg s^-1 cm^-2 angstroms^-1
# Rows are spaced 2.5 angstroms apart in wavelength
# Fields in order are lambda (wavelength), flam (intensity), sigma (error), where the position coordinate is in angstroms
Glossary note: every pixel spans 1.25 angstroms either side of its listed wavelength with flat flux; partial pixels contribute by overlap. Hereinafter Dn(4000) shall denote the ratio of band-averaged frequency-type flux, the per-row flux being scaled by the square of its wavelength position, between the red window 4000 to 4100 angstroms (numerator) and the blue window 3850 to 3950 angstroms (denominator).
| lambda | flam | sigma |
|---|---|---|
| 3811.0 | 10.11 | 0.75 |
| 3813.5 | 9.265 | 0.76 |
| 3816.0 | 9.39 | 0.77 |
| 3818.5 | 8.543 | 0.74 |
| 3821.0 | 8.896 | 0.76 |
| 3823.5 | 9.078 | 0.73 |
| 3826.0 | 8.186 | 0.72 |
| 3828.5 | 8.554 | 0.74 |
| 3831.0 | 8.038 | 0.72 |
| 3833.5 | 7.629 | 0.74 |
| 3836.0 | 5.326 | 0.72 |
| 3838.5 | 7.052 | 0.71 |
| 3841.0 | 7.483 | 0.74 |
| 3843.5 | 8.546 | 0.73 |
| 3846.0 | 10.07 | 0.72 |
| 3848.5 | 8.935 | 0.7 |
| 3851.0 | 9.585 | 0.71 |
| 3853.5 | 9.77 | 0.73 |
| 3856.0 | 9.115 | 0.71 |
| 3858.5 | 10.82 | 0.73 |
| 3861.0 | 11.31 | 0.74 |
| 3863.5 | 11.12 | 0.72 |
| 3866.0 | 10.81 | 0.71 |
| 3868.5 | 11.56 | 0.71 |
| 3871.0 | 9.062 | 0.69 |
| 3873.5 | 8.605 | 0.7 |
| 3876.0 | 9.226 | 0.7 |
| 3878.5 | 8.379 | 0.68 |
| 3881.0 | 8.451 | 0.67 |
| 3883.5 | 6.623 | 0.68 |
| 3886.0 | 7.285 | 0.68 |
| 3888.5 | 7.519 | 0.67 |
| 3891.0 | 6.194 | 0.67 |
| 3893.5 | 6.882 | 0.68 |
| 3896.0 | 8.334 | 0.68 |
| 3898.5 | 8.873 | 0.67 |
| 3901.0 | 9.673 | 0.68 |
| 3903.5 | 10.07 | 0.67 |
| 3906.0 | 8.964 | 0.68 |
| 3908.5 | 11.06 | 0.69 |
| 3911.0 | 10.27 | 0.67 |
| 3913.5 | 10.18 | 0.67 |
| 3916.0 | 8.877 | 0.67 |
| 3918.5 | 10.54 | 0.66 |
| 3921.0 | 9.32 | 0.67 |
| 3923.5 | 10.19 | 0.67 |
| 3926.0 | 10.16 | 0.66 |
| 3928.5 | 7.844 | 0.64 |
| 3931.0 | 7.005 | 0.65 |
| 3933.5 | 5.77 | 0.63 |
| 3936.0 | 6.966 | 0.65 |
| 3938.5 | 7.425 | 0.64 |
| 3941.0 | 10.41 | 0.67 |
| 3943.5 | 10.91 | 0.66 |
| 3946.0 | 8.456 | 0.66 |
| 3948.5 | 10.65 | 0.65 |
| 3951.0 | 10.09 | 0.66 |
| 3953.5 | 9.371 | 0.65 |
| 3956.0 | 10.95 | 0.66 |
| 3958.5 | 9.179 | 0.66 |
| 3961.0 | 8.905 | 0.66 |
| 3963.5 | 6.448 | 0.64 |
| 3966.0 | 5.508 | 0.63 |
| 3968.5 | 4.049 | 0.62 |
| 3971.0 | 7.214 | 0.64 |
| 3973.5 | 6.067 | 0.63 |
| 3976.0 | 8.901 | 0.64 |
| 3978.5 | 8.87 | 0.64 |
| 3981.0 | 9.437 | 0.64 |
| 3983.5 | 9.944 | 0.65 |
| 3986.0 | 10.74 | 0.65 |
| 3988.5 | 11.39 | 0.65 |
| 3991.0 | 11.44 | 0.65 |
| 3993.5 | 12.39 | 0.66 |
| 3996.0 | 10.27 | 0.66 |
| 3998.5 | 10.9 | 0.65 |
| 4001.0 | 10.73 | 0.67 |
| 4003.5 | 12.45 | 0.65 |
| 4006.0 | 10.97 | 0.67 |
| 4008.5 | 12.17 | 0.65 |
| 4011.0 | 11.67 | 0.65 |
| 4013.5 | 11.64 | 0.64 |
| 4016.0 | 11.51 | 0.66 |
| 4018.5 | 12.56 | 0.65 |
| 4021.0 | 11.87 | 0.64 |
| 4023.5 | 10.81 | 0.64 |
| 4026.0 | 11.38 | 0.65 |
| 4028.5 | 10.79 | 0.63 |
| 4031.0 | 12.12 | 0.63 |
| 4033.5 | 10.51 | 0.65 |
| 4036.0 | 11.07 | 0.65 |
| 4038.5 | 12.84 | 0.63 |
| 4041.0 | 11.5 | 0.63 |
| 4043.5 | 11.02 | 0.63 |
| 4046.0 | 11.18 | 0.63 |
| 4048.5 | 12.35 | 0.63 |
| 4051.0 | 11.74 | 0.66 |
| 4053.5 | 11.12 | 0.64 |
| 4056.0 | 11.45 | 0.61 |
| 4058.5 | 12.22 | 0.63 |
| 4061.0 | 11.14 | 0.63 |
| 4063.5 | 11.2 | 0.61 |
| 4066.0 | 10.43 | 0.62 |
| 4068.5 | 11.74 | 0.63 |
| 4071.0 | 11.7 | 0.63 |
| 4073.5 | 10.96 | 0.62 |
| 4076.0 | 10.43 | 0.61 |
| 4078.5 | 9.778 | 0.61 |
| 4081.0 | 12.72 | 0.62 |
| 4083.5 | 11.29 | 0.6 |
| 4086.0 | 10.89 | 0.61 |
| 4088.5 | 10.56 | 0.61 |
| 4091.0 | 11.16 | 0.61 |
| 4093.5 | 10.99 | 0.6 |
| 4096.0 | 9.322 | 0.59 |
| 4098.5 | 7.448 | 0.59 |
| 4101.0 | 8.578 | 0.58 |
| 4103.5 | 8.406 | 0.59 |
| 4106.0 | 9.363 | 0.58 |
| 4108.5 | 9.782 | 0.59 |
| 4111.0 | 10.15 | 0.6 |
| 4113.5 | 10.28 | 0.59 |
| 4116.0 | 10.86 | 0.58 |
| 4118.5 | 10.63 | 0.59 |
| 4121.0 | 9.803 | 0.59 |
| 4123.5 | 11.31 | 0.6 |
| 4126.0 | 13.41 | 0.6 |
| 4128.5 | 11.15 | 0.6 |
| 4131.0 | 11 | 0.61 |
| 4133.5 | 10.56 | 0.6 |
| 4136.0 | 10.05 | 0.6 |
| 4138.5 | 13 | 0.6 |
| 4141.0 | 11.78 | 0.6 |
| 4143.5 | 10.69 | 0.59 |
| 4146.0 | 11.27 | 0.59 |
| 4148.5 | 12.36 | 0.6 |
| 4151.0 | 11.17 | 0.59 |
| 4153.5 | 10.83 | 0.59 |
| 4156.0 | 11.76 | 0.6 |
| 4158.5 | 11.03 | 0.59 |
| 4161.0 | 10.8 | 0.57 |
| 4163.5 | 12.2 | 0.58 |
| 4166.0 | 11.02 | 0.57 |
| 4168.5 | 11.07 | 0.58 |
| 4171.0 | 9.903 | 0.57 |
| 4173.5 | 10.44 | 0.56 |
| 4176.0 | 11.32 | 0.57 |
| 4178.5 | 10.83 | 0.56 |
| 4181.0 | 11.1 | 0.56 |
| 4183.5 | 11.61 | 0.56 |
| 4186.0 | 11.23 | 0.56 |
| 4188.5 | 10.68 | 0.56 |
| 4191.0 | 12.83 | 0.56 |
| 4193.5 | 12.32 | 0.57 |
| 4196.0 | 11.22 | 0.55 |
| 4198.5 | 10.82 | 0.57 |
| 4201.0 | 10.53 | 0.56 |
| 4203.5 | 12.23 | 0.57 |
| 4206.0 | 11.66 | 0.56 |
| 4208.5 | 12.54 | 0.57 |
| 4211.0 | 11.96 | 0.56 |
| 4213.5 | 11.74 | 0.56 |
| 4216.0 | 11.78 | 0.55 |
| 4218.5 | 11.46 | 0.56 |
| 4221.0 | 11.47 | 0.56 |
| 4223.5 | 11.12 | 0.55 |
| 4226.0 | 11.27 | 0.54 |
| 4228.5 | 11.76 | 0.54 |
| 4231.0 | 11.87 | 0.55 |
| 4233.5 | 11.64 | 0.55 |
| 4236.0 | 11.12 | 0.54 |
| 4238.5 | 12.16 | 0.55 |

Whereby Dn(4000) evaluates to 1.3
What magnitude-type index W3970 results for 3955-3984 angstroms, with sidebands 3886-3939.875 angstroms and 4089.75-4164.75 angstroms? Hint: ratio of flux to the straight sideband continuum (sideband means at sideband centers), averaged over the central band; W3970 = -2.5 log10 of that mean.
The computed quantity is 0.17 mag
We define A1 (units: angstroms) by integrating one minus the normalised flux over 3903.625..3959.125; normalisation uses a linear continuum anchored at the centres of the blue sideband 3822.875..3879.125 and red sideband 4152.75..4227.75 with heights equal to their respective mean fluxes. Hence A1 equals 1.7 angstroms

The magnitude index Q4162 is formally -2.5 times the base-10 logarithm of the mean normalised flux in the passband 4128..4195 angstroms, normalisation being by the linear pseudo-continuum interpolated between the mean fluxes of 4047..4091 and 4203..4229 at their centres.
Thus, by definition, 0.03 mag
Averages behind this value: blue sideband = 11.3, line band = 11.3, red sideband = 11.7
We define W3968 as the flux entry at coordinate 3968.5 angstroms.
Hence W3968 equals 4.049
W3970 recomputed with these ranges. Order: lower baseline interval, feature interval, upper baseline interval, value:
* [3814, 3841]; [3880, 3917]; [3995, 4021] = 0.100 mag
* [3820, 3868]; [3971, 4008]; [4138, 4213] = -0.020 mag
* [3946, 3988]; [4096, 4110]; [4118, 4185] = 0.193 mag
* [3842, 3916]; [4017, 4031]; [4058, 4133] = -0.140 mag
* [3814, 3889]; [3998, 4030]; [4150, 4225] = -0.147 mag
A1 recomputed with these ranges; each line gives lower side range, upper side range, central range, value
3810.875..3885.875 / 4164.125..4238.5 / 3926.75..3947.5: 3.02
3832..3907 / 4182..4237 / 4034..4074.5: -4.58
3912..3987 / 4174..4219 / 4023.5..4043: -3.55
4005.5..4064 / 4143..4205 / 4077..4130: 4.77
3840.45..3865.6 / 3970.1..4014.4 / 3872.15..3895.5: 5.19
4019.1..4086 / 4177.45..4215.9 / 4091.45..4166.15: 5.02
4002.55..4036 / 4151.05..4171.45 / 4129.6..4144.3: 0.01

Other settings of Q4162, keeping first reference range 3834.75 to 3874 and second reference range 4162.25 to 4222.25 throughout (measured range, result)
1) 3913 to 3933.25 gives 0.08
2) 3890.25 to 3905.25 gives 0.14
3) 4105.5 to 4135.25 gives 0.03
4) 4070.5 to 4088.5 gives -0.03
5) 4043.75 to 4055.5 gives -0.10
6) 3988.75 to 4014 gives -0.12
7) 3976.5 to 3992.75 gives -0.02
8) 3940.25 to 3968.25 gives 0.11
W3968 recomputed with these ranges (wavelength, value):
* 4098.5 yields 7.448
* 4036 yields 11.07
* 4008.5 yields 12.17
